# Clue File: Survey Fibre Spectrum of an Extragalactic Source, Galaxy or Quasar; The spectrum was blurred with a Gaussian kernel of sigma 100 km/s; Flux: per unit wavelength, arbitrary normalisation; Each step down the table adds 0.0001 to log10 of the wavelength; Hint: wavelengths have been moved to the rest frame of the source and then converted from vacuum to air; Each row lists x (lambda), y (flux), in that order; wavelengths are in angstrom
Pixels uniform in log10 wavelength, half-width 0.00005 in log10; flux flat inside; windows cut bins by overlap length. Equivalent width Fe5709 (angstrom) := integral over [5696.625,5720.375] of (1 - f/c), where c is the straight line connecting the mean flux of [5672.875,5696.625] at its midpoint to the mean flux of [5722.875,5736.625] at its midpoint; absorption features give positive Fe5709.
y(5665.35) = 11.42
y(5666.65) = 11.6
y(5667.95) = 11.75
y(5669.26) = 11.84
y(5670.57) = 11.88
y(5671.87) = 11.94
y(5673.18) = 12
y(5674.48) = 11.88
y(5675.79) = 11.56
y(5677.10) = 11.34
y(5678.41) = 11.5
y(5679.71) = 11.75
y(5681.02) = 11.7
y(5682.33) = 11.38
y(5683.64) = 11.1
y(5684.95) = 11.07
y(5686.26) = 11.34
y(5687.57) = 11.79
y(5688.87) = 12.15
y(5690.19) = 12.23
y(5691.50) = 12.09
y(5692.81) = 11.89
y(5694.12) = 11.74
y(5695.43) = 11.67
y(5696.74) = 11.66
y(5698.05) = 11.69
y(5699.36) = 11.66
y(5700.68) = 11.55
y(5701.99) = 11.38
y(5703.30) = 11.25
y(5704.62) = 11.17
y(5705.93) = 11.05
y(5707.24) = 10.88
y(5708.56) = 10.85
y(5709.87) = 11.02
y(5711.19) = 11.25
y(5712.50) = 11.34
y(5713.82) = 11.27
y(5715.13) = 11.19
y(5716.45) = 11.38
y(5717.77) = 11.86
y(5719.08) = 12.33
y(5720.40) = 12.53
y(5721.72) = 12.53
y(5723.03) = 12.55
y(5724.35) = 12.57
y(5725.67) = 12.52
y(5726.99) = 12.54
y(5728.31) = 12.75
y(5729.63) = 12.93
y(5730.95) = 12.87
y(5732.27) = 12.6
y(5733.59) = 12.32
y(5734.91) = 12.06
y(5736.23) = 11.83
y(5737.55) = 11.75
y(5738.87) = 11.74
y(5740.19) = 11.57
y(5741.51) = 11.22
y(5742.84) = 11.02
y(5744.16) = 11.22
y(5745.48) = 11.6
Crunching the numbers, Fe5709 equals 1.4 angstrom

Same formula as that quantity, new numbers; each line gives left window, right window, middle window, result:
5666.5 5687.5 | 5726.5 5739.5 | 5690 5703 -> 0.15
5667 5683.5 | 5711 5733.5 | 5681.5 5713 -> 1.21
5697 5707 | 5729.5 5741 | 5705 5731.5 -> -0.31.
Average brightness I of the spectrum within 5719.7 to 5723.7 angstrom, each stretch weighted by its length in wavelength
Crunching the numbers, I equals 12.5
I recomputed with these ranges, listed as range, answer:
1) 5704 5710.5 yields 11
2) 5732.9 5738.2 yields 12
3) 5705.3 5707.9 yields 11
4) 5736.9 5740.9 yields 11.7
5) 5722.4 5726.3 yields 12.5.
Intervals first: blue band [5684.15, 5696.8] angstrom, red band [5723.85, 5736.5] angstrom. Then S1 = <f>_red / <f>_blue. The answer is 1.1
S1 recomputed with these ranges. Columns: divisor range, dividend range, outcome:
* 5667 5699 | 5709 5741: 1.03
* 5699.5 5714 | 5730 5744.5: 1.06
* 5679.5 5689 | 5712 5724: 1.04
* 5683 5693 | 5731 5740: 1.03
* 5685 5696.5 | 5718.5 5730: 1.06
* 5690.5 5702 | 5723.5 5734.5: 1.07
